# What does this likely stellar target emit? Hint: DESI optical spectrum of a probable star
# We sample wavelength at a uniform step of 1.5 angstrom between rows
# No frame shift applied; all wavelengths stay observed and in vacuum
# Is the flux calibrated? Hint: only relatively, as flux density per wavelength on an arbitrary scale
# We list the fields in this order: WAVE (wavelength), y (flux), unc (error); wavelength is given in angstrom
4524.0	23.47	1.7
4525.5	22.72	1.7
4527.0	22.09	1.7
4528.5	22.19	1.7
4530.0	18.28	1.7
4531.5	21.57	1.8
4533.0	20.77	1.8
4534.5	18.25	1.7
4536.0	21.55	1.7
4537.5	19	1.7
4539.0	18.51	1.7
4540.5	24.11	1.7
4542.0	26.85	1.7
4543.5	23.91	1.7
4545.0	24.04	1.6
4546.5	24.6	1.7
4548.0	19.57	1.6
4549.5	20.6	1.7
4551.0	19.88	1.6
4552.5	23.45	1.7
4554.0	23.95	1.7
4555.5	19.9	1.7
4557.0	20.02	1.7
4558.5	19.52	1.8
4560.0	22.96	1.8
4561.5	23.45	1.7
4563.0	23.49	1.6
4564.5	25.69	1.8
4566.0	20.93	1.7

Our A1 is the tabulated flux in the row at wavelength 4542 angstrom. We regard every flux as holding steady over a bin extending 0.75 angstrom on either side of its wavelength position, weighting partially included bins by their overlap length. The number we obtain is 26.85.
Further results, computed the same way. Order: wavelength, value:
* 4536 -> 21.55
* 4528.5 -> 22.19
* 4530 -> 18.28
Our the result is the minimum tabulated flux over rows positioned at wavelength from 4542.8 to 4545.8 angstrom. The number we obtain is 23.91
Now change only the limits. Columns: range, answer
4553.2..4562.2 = 19.52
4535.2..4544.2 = 18.51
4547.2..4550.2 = 19.57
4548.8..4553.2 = 19.88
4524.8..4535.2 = 18.25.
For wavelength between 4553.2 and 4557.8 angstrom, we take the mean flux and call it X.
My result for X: 21.3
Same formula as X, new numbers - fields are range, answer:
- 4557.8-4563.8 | 22.4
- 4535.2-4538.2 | 20.3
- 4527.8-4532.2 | 20.7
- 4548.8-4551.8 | 20.3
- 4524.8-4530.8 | 21.3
